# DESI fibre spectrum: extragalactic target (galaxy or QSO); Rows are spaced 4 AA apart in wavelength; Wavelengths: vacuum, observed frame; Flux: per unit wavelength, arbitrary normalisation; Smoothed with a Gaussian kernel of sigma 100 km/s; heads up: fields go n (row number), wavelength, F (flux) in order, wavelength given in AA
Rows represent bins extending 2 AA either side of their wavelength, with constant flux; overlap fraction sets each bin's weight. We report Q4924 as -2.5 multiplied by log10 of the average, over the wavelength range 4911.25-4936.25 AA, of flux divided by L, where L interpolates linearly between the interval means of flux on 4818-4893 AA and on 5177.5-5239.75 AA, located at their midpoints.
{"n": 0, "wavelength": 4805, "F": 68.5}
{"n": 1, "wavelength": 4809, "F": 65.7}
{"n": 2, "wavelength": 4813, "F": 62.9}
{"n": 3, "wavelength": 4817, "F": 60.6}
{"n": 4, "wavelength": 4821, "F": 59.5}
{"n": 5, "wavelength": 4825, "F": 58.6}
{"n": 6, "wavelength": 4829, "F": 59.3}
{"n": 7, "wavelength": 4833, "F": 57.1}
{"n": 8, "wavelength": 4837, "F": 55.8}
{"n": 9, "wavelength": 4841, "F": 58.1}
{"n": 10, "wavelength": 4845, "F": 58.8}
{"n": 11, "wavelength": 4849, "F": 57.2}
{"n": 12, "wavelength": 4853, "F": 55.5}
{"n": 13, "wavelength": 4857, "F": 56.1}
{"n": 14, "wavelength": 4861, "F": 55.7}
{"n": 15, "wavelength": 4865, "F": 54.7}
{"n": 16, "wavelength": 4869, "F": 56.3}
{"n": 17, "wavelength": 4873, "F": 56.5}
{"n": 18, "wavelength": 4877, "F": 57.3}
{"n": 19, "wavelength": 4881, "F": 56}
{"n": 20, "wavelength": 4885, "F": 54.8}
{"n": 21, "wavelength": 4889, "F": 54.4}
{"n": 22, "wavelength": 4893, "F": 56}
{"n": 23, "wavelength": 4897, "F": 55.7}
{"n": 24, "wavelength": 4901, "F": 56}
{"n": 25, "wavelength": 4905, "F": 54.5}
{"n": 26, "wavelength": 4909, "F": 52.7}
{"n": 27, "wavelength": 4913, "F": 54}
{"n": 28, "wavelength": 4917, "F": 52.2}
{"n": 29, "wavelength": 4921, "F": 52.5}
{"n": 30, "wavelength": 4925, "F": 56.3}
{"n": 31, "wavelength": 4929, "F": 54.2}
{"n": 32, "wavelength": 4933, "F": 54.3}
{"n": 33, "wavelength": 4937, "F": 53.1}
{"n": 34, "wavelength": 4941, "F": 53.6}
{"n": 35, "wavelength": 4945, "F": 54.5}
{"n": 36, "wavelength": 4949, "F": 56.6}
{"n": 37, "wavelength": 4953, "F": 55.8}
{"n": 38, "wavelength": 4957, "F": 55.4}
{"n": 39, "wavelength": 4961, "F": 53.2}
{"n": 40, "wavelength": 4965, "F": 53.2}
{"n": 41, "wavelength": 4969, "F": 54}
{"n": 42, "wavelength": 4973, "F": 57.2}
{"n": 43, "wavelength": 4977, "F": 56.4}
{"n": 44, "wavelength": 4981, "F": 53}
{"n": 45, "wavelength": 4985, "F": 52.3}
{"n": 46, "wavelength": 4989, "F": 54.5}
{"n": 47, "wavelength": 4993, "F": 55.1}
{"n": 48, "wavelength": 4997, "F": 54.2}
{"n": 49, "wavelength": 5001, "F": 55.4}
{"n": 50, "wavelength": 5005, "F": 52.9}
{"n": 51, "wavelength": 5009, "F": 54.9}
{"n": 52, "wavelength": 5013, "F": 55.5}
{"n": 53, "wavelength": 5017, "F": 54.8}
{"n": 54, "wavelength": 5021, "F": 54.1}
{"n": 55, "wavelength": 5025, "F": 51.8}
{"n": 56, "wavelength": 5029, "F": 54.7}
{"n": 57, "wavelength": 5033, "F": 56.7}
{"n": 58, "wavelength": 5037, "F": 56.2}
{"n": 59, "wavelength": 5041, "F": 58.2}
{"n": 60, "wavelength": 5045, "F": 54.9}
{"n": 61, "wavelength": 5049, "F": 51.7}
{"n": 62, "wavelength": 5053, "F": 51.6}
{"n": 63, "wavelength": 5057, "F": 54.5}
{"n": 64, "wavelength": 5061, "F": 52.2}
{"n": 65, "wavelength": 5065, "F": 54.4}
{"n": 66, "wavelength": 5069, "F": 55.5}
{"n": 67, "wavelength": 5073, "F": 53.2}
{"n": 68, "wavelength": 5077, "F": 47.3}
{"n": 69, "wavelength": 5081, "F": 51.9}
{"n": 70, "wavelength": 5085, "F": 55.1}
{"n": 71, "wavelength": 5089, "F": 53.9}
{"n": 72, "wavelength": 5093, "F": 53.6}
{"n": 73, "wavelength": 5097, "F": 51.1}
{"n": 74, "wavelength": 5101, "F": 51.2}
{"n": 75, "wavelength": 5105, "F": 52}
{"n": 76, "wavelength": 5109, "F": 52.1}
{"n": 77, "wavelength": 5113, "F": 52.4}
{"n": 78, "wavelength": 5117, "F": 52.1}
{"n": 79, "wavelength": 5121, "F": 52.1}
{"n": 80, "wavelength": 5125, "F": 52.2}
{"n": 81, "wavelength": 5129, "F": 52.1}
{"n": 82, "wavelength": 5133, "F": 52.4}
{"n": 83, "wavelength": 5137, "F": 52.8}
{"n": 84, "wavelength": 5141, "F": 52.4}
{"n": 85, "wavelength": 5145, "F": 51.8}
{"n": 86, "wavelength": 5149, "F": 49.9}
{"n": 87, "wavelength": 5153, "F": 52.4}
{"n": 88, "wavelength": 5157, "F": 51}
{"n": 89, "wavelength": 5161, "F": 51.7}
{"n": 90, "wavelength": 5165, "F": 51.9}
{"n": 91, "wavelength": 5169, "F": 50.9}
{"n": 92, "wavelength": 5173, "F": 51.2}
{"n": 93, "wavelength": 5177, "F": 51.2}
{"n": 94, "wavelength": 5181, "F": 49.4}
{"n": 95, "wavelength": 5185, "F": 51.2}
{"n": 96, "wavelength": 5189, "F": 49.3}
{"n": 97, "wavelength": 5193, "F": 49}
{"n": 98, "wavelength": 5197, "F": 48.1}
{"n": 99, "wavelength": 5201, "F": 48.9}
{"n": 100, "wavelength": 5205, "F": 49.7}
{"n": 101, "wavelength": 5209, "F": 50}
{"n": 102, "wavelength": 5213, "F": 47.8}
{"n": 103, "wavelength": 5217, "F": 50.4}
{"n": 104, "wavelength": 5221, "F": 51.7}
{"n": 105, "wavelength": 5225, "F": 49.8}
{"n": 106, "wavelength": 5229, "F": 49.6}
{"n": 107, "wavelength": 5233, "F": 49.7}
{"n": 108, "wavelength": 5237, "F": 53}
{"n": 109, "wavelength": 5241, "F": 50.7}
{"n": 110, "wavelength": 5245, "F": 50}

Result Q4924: 0.03 mag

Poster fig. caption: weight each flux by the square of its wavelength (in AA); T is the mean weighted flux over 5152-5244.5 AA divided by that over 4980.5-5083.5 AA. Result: 1.0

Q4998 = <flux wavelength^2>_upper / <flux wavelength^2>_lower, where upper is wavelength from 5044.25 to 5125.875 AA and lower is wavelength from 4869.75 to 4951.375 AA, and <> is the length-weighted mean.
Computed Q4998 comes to 1.03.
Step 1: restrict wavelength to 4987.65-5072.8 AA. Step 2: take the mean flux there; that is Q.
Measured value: 54.4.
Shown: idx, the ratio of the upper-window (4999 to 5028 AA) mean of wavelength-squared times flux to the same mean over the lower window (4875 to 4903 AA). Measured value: 1.02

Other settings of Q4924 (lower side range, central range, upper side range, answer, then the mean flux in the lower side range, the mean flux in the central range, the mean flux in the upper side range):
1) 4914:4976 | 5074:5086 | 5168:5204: 0.01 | 54.4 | 51.3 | 49.9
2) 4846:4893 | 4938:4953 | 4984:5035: 0.00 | 55.9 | 54.9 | 54.4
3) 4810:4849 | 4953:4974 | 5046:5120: 0.02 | 59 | 54.6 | 52.6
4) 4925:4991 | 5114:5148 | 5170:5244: -0.02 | 54.5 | 52.2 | 50.1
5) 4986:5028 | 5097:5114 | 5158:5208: 0.00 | 54.3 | 51.8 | 50.2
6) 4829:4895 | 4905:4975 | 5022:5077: 0.02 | 56.4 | 54.3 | 54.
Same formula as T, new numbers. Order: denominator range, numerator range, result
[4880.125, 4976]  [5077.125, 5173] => 1.03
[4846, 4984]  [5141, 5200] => 1.02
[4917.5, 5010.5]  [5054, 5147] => 1.02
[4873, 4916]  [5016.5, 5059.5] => 1.05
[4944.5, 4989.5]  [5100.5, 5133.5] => 1.01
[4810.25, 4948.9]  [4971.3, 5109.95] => 1.02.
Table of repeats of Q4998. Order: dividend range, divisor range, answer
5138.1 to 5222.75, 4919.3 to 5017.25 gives 1.01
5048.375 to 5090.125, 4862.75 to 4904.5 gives 1.02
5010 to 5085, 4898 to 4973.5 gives 1.04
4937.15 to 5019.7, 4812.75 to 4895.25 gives 1.01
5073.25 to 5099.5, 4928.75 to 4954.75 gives 1.01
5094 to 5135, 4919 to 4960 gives 1.02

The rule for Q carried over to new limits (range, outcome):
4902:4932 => 53.9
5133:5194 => 51.2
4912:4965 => 54.2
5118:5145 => 52.3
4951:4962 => 54.9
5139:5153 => 51.5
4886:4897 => 55.3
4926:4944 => 54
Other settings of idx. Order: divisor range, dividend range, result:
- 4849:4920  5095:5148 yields 1.04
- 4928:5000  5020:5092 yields 1.02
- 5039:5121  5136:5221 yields 0.99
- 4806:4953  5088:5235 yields 1.01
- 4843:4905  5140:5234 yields 1.02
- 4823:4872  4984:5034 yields 1.02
